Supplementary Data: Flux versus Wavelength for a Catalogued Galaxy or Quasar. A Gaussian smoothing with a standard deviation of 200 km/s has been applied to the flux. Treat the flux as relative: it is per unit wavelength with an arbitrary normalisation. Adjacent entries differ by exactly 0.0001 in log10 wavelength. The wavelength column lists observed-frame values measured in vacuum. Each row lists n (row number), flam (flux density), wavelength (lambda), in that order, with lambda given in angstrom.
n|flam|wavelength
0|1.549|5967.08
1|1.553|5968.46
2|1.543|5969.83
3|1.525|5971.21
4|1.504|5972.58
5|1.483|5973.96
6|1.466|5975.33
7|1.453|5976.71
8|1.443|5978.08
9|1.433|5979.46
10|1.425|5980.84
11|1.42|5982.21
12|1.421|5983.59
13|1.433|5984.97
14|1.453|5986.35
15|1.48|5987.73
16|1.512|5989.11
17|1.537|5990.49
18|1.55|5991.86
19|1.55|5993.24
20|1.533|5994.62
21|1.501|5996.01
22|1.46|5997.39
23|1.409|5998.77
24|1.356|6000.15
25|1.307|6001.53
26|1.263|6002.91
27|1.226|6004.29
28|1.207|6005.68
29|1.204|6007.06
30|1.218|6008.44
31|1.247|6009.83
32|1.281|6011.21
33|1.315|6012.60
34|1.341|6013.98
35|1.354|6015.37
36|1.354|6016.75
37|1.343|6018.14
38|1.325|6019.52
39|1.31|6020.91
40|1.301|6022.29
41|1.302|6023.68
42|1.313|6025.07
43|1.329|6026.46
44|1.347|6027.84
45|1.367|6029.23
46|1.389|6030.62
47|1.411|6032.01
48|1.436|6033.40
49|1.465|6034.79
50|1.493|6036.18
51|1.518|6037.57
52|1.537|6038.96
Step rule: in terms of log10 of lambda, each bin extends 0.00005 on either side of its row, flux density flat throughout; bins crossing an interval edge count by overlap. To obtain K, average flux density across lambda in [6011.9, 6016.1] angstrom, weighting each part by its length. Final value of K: 1.34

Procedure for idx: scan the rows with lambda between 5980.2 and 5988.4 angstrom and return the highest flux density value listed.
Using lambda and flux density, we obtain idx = 1.48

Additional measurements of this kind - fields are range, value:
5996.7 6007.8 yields 1.46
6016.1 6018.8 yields 1.354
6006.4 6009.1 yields 1.218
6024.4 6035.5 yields 1.465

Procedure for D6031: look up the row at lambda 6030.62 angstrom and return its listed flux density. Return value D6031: 1.389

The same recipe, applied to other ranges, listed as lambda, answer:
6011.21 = 1.281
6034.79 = 1.465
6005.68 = 1.207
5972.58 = 1.504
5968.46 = 1.553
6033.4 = 1.436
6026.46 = 1.329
